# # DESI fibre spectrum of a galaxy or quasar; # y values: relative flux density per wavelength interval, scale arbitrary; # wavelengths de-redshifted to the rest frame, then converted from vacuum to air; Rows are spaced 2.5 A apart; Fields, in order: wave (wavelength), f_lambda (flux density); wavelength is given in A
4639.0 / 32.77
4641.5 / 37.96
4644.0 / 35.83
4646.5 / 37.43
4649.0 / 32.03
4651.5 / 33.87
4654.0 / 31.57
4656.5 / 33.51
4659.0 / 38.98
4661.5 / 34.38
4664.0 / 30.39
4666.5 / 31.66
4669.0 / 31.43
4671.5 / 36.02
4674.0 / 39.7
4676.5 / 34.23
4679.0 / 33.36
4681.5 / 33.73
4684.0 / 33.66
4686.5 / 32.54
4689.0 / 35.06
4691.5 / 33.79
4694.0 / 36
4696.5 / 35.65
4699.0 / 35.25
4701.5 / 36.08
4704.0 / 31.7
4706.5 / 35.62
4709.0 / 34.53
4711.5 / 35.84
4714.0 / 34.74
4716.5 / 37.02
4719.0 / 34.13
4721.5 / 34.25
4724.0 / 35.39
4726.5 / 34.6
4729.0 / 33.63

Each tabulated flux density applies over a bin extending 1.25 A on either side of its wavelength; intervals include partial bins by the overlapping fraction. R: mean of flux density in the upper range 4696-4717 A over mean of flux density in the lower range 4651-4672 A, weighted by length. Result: 1.05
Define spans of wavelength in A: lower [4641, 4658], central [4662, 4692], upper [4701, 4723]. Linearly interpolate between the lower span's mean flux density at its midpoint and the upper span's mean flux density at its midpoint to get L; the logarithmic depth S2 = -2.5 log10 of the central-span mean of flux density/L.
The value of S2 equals 0.027 mag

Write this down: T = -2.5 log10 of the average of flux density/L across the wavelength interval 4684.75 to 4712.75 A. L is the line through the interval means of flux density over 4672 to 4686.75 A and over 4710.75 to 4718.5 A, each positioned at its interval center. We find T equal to 0.02 mag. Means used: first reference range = 34.7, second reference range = 35.7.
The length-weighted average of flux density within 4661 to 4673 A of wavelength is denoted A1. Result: 32.8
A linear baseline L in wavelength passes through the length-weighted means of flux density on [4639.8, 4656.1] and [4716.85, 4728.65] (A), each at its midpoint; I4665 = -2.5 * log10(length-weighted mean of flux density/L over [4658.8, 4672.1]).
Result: 0.044 mag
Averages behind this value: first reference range 34.7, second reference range 34.7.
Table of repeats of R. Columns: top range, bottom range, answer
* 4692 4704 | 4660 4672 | 1.08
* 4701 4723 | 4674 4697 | 1.01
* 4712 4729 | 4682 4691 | 1.04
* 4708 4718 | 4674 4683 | 1.03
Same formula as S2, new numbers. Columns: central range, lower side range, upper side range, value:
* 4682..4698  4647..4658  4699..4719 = 0.00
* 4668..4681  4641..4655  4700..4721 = -0.01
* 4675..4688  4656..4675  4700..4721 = 0.03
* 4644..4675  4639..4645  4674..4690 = 0.03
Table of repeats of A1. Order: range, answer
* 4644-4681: 34.2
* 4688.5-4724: 35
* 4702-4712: 34.4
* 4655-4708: 34.4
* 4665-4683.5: 34.2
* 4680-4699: 34.4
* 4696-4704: 35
